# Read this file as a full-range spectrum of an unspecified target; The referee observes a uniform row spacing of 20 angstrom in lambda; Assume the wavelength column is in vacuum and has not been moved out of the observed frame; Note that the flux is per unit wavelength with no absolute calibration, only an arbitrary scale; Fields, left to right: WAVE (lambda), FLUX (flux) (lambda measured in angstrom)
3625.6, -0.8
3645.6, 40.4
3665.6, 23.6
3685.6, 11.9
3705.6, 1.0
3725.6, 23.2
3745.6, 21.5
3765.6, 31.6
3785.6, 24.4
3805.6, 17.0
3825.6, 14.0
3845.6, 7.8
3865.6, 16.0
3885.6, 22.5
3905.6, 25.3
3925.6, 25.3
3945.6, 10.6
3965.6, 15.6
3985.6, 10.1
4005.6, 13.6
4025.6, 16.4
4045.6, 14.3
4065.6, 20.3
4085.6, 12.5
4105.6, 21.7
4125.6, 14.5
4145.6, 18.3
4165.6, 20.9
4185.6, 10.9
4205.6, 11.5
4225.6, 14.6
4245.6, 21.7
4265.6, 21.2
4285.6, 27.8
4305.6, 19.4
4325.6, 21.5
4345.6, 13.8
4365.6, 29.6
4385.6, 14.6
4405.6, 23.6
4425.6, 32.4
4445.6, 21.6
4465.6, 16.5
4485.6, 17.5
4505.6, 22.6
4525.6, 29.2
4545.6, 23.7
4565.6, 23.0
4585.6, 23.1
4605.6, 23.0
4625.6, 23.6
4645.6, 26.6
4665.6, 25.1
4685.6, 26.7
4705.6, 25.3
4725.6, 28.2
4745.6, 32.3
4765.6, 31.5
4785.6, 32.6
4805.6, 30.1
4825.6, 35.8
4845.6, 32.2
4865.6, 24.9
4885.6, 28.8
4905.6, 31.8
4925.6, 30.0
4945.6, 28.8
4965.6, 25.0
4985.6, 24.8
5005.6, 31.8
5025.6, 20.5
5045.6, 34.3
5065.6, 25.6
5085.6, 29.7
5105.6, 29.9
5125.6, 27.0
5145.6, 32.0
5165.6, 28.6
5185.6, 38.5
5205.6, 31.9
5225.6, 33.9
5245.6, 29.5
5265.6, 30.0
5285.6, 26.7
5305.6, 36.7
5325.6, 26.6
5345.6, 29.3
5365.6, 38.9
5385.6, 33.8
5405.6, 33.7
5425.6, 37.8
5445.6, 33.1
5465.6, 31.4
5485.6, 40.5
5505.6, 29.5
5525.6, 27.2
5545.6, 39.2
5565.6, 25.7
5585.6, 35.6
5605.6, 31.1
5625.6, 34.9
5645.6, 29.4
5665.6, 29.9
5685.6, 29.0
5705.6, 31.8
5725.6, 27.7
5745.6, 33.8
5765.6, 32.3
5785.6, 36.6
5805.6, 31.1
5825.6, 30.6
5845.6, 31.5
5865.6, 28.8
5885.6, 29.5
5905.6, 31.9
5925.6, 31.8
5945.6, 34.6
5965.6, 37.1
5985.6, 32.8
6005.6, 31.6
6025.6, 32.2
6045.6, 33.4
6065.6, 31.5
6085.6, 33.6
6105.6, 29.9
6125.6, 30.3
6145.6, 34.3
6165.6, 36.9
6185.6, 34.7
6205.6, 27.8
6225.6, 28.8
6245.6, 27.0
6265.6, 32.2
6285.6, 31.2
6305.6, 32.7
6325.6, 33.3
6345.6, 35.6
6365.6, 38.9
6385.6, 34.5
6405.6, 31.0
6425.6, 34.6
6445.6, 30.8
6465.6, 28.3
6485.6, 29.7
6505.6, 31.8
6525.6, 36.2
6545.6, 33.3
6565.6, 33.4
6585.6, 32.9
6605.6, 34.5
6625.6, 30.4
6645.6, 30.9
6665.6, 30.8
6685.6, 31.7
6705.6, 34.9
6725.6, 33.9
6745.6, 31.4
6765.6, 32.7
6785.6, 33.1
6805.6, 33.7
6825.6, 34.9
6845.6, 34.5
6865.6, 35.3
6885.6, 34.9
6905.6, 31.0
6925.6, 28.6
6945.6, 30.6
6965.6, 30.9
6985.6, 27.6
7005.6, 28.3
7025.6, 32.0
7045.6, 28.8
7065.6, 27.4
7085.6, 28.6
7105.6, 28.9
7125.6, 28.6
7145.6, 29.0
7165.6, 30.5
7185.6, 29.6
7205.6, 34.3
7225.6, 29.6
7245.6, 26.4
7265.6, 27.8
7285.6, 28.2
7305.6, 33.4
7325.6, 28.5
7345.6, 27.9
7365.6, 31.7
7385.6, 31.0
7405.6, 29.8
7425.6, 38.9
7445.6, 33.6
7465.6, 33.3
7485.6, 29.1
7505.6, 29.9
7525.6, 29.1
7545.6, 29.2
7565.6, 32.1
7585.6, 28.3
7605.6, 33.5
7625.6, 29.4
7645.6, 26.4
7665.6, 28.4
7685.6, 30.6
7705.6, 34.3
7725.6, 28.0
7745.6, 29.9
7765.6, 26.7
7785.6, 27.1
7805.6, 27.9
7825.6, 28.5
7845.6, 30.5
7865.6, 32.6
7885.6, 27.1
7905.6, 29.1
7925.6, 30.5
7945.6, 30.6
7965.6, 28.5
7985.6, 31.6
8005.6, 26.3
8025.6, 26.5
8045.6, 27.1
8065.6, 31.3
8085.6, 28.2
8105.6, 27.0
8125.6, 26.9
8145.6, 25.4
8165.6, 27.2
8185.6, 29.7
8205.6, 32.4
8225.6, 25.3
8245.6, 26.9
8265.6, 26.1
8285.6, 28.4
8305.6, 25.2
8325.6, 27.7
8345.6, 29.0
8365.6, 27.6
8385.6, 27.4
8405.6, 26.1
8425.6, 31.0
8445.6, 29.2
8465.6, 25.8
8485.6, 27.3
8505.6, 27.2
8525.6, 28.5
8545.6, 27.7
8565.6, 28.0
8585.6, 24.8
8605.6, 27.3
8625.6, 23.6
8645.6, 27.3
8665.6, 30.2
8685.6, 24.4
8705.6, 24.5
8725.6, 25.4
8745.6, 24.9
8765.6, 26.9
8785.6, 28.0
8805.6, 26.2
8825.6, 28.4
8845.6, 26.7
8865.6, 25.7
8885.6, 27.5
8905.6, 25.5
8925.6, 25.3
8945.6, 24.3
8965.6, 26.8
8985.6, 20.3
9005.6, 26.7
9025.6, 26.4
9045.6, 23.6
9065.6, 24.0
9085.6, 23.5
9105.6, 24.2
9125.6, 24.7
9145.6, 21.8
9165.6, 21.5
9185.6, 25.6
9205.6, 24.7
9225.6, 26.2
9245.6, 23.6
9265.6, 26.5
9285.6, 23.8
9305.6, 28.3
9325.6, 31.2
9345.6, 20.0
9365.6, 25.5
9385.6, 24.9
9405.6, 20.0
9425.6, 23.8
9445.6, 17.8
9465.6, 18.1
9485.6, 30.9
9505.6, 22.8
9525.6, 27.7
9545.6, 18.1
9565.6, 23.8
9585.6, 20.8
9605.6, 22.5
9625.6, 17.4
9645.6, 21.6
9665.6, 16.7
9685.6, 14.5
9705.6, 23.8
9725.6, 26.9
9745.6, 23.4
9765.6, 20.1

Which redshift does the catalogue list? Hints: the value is 0.13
